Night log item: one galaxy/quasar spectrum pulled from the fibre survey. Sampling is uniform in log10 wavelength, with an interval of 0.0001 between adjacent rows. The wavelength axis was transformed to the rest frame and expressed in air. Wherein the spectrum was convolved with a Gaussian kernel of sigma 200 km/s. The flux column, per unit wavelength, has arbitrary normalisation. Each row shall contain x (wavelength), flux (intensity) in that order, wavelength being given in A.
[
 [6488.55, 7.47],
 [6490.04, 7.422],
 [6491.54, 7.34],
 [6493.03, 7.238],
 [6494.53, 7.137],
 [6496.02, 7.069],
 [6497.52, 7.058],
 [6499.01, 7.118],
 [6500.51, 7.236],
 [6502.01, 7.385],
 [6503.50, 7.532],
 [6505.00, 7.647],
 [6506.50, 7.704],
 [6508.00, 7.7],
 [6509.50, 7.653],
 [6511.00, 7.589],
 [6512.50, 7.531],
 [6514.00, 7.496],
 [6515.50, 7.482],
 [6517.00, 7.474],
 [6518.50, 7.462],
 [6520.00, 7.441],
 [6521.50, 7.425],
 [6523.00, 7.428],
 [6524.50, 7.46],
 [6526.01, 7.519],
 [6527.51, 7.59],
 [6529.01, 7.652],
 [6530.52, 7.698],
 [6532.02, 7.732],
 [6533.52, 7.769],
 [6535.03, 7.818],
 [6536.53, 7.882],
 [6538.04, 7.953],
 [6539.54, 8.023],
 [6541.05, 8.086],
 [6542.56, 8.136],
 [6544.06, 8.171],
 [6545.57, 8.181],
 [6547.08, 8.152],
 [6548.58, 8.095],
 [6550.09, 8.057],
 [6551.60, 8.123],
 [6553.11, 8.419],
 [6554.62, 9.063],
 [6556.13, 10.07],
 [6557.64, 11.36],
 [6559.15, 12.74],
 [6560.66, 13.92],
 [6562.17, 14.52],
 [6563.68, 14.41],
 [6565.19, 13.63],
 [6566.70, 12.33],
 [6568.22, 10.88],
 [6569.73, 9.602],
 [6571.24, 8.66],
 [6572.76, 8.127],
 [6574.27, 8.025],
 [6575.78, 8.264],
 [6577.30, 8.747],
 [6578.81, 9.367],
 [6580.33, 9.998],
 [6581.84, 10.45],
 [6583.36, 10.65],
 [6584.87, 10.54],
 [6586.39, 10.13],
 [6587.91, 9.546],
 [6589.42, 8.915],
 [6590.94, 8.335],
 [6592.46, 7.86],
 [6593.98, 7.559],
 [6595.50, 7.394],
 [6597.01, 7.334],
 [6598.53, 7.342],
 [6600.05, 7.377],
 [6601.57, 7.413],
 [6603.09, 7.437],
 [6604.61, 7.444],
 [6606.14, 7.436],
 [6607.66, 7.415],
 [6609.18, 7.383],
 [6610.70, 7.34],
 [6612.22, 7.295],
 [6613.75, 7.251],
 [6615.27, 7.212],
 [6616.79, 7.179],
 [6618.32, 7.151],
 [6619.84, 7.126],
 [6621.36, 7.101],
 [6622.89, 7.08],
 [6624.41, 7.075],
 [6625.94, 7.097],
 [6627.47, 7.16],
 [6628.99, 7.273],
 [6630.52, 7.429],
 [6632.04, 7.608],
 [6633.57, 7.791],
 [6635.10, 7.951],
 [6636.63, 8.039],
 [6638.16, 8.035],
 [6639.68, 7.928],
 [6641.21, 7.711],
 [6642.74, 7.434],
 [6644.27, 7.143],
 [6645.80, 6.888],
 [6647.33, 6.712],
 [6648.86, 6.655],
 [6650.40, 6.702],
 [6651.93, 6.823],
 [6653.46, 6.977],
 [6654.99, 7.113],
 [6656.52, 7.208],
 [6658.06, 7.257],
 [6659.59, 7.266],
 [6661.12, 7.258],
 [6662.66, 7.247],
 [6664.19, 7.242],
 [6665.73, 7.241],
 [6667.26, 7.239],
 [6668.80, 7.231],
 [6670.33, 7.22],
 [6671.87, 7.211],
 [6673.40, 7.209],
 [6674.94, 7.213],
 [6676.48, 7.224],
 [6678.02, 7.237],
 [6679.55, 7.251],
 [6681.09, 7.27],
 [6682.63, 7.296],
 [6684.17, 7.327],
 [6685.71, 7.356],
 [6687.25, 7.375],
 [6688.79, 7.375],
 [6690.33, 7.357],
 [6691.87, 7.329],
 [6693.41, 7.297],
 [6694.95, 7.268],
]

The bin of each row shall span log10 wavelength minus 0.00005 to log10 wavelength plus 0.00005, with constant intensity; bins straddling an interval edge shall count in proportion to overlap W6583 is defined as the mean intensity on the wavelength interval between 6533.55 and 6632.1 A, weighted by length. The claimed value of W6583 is 8.69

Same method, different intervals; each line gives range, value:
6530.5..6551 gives 8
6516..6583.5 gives 9.11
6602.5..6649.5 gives 7.35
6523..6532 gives 7.58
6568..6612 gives 8.47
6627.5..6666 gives 7.32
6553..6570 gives 11.9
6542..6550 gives 8.15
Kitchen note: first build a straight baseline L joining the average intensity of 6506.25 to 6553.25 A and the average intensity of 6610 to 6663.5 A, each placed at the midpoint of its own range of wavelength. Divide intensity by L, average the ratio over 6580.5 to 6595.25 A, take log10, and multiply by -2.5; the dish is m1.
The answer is -0.232 mag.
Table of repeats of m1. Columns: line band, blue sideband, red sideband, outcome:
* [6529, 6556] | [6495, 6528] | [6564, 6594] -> 0.05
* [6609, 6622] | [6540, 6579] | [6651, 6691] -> 0.18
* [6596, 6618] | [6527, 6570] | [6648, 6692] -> 0.15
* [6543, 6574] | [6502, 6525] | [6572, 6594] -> -0.19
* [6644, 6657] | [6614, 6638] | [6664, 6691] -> 0.06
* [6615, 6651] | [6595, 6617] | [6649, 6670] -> -0.01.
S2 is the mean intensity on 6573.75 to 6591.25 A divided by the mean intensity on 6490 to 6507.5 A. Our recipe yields 1.29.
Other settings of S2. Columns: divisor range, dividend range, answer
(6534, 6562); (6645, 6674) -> 0.78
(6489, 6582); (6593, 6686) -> 0.85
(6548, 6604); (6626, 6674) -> 0.76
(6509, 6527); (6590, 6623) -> 0.99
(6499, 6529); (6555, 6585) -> 1.44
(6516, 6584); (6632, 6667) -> 0.80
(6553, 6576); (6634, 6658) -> 0.66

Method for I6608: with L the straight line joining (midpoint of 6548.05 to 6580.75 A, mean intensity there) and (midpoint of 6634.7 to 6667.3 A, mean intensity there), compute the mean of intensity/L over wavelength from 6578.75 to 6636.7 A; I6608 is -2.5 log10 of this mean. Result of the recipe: 0.12 mag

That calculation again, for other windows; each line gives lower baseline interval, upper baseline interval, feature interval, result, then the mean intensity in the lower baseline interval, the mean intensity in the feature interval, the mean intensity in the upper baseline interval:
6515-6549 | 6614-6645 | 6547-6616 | -0.20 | 7.77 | 9.17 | 7.43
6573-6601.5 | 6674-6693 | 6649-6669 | 0.08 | 8.73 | 7.12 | 7.3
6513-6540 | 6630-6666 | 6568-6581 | -0.20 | 7.63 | 8.99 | 7.32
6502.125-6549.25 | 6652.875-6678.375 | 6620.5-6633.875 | 0.01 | 7.72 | 7.27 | 7.21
